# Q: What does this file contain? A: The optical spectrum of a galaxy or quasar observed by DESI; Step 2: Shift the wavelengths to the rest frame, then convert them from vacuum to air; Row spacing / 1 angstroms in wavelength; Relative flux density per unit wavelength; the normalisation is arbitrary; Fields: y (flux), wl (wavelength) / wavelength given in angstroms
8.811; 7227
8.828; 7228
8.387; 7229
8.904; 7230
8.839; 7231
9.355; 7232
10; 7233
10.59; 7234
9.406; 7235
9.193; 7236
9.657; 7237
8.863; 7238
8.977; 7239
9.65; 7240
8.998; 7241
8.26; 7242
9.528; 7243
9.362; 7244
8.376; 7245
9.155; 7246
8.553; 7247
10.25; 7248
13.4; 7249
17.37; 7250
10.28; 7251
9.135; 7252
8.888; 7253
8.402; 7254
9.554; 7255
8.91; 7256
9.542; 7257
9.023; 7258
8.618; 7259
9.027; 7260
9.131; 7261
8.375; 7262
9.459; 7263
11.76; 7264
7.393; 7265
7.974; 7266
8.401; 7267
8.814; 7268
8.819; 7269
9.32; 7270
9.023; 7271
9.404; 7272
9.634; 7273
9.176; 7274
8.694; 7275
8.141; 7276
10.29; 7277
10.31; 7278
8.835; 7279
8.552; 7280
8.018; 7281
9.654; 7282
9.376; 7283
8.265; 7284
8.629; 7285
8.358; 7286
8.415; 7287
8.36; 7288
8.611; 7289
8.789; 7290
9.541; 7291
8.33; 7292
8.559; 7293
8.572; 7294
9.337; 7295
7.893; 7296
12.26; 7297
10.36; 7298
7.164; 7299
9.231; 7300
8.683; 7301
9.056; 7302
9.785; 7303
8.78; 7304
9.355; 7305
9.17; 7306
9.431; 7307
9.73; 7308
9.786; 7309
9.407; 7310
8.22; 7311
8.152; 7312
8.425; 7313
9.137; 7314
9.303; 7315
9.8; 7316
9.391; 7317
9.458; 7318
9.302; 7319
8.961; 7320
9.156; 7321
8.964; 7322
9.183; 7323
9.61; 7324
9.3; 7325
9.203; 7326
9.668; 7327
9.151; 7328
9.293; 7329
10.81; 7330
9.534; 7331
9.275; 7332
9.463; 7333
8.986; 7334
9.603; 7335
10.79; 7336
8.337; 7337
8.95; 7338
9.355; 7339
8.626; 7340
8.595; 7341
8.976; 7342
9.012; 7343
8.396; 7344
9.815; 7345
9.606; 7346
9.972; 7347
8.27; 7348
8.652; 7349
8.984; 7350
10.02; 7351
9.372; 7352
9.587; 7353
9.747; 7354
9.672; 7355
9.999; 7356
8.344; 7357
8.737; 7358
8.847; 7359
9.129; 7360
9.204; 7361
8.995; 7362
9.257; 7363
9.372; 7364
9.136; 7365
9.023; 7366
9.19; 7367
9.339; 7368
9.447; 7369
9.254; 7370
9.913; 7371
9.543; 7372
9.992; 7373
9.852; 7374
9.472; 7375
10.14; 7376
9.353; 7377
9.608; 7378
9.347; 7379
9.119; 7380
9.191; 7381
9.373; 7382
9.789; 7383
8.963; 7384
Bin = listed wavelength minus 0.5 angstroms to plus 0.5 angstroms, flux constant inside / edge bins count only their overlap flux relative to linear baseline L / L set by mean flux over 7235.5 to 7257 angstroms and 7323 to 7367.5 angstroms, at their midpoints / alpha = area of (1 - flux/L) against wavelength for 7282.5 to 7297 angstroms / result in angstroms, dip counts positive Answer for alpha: 1.2 angstroms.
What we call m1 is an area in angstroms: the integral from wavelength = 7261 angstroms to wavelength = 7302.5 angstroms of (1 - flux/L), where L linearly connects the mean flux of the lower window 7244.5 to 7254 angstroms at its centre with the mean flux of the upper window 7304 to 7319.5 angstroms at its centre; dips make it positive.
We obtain 3.5 angstroms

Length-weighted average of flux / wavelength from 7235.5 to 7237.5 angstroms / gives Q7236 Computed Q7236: 9.43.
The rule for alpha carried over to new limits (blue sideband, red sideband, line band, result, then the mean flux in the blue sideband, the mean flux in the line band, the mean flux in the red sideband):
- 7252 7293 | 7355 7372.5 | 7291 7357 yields -1.0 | 8.94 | 9.24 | 9.23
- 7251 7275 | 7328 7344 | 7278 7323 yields 0.7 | 9.05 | 9.03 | 9.27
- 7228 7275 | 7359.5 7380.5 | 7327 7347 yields 0.2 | 9.4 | 9.32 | 9.41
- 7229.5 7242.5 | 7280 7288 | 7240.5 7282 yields -2.0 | 9.28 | 9.37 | 8.65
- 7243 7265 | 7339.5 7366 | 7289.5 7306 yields 0.7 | 9.77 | 9.11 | 9.16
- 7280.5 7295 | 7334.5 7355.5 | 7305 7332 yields -0.9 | 8.7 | 9.29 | 9.25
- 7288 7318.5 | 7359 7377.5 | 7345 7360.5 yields 0.1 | 9.11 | 9.28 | 9.41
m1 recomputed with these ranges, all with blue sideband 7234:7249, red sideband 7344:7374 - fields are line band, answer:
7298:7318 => 0.5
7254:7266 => 0.3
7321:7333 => -0.1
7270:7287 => 0.6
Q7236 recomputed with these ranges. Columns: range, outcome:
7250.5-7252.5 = 9.71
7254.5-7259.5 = 9.13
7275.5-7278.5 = 9.58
